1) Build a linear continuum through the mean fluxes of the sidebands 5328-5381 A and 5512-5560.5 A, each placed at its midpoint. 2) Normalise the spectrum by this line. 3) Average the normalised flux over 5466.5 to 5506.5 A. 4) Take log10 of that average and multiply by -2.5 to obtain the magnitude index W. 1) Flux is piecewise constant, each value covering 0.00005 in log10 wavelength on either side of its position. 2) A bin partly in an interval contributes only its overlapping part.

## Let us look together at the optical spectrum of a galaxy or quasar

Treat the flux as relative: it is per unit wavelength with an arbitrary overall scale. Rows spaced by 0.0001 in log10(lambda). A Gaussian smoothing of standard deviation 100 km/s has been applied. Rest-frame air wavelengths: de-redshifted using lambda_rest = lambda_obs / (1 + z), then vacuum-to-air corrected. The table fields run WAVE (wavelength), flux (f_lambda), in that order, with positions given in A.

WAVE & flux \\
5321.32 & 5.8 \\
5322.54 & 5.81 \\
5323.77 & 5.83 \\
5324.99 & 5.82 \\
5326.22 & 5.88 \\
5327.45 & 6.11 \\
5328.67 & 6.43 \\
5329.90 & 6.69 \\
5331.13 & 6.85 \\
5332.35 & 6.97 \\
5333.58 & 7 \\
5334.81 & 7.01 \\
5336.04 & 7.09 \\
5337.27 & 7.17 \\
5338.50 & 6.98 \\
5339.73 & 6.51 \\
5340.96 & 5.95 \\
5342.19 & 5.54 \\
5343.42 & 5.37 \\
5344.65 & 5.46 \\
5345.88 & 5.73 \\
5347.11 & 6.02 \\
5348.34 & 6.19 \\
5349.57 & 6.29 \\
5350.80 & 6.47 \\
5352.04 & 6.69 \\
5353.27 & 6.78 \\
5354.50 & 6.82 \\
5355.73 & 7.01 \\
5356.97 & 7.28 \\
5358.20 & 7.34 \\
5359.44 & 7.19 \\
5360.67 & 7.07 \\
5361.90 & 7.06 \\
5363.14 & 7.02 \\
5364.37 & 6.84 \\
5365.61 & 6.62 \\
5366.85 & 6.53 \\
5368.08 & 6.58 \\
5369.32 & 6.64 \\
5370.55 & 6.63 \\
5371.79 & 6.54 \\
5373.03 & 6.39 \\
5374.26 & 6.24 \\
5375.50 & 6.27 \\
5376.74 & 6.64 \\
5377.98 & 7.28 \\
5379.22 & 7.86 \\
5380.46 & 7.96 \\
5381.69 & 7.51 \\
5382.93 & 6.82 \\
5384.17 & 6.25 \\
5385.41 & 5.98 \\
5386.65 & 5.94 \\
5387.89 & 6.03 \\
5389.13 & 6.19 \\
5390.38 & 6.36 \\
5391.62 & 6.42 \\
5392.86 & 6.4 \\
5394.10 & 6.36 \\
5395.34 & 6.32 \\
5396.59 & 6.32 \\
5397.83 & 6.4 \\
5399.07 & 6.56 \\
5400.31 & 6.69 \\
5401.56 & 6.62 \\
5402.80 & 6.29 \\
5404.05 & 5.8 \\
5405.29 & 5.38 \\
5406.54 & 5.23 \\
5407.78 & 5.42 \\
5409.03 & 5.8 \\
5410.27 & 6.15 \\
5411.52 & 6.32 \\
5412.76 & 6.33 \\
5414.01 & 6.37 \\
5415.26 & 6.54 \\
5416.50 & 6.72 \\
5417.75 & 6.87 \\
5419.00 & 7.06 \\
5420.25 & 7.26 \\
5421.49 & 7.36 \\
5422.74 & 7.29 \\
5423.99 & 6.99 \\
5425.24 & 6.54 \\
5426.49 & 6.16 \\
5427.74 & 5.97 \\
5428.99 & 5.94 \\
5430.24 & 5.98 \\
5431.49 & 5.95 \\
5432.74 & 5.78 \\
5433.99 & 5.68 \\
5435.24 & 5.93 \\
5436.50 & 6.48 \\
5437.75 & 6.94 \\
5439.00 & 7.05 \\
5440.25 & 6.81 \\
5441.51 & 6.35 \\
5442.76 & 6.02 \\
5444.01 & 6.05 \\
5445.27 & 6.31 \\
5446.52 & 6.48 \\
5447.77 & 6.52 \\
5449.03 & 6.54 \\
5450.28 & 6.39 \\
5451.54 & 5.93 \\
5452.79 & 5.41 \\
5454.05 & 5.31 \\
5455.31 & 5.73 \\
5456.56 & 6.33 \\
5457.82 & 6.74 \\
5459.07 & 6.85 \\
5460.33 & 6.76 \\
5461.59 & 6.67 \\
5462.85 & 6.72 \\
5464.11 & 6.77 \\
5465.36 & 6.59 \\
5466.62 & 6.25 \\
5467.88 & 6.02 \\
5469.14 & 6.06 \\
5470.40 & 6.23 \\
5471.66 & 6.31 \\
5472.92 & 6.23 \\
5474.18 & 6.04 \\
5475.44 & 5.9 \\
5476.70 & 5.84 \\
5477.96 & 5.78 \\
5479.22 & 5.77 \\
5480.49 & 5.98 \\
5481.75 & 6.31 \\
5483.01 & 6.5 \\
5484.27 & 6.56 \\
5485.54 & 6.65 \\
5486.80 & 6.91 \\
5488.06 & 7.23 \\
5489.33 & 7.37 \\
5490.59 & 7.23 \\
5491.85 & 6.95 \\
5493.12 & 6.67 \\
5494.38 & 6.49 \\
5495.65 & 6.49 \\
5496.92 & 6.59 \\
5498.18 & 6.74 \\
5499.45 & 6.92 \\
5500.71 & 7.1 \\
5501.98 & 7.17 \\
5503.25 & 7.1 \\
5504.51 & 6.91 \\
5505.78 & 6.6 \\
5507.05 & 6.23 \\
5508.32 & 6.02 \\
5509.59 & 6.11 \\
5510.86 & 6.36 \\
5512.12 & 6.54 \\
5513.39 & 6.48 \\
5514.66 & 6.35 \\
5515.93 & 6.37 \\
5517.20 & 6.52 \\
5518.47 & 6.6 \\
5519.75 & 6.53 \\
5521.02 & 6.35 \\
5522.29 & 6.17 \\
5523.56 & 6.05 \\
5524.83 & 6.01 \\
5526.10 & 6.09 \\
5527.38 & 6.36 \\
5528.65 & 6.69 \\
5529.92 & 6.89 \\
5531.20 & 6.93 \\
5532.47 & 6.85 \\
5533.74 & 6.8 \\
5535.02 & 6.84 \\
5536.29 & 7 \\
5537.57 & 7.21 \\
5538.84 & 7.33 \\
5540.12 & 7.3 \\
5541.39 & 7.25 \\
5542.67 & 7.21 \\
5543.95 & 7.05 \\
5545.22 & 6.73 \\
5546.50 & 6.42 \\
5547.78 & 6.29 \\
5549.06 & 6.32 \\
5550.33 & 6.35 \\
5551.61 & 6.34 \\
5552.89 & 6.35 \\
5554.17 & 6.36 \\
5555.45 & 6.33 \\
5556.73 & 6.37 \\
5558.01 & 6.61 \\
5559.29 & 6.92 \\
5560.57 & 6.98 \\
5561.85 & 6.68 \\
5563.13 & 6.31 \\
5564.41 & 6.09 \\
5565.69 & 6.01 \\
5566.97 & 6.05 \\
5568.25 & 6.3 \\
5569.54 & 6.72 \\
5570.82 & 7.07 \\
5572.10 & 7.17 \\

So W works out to 0.02 mag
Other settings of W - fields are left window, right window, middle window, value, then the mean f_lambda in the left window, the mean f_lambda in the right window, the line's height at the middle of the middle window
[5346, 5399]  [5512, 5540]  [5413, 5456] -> 0.04 mag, 6.65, 6.6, 6.63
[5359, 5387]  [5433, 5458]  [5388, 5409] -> 0.07 mag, 6.78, 6.23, 6.59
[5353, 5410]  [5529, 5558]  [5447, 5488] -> 0.06 mag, 6.55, 6.75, 6.66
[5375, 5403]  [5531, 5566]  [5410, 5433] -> 0.01 mag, 6.59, 6.69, 6.61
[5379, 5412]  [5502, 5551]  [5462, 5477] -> 0.04 mag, 6.33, 6.62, 6.49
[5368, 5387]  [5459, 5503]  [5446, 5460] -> 0.06 mag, 6.74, 6.53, 6.59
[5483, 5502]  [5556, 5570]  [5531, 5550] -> -0.05 mag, 6.85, 6.45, 6.58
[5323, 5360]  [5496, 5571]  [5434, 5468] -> 0.03 mag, 6.48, 6.59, 6.54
